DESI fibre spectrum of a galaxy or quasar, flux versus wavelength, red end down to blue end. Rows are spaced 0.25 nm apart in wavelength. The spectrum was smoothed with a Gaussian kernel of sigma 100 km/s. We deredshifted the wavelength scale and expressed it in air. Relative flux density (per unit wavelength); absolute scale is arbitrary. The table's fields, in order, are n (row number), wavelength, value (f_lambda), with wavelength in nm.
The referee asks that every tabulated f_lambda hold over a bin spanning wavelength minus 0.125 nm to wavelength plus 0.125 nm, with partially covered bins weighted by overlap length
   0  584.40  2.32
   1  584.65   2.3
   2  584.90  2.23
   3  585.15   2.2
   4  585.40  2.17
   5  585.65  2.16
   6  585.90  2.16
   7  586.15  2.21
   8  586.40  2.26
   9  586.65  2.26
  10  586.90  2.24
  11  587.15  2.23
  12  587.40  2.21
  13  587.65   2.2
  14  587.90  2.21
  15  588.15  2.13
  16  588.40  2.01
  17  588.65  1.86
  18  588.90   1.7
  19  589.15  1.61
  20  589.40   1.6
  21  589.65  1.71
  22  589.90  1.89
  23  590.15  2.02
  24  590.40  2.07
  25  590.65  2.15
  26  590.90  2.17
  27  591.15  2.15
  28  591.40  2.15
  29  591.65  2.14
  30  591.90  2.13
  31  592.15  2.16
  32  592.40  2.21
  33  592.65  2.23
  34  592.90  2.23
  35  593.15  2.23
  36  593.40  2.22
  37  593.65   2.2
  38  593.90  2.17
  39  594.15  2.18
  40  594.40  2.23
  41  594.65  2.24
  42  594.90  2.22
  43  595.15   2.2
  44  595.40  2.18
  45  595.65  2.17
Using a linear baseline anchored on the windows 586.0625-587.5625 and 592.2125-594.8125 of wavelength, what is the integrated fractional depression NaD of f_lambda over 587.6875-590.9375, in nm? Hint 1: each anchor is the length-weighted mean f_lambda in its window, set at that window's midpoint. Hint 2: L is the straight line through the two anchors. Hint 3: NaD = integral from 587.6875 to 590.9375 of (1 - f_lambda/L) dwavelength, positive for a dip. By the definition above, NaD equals 0.427 nm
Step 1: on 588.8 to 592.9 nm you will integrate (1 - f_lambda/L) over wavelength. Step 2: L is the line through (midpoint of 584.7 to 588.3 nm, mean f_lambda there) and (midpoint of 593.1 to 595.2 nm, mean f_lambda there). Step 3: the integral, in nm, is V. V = 0.36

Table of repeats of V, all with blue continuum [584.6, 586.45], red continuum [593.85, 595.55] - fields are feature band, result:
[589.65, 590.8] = 0.107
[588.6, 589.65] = 0.249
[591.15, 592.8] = 0.026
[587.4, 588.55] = 0.034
